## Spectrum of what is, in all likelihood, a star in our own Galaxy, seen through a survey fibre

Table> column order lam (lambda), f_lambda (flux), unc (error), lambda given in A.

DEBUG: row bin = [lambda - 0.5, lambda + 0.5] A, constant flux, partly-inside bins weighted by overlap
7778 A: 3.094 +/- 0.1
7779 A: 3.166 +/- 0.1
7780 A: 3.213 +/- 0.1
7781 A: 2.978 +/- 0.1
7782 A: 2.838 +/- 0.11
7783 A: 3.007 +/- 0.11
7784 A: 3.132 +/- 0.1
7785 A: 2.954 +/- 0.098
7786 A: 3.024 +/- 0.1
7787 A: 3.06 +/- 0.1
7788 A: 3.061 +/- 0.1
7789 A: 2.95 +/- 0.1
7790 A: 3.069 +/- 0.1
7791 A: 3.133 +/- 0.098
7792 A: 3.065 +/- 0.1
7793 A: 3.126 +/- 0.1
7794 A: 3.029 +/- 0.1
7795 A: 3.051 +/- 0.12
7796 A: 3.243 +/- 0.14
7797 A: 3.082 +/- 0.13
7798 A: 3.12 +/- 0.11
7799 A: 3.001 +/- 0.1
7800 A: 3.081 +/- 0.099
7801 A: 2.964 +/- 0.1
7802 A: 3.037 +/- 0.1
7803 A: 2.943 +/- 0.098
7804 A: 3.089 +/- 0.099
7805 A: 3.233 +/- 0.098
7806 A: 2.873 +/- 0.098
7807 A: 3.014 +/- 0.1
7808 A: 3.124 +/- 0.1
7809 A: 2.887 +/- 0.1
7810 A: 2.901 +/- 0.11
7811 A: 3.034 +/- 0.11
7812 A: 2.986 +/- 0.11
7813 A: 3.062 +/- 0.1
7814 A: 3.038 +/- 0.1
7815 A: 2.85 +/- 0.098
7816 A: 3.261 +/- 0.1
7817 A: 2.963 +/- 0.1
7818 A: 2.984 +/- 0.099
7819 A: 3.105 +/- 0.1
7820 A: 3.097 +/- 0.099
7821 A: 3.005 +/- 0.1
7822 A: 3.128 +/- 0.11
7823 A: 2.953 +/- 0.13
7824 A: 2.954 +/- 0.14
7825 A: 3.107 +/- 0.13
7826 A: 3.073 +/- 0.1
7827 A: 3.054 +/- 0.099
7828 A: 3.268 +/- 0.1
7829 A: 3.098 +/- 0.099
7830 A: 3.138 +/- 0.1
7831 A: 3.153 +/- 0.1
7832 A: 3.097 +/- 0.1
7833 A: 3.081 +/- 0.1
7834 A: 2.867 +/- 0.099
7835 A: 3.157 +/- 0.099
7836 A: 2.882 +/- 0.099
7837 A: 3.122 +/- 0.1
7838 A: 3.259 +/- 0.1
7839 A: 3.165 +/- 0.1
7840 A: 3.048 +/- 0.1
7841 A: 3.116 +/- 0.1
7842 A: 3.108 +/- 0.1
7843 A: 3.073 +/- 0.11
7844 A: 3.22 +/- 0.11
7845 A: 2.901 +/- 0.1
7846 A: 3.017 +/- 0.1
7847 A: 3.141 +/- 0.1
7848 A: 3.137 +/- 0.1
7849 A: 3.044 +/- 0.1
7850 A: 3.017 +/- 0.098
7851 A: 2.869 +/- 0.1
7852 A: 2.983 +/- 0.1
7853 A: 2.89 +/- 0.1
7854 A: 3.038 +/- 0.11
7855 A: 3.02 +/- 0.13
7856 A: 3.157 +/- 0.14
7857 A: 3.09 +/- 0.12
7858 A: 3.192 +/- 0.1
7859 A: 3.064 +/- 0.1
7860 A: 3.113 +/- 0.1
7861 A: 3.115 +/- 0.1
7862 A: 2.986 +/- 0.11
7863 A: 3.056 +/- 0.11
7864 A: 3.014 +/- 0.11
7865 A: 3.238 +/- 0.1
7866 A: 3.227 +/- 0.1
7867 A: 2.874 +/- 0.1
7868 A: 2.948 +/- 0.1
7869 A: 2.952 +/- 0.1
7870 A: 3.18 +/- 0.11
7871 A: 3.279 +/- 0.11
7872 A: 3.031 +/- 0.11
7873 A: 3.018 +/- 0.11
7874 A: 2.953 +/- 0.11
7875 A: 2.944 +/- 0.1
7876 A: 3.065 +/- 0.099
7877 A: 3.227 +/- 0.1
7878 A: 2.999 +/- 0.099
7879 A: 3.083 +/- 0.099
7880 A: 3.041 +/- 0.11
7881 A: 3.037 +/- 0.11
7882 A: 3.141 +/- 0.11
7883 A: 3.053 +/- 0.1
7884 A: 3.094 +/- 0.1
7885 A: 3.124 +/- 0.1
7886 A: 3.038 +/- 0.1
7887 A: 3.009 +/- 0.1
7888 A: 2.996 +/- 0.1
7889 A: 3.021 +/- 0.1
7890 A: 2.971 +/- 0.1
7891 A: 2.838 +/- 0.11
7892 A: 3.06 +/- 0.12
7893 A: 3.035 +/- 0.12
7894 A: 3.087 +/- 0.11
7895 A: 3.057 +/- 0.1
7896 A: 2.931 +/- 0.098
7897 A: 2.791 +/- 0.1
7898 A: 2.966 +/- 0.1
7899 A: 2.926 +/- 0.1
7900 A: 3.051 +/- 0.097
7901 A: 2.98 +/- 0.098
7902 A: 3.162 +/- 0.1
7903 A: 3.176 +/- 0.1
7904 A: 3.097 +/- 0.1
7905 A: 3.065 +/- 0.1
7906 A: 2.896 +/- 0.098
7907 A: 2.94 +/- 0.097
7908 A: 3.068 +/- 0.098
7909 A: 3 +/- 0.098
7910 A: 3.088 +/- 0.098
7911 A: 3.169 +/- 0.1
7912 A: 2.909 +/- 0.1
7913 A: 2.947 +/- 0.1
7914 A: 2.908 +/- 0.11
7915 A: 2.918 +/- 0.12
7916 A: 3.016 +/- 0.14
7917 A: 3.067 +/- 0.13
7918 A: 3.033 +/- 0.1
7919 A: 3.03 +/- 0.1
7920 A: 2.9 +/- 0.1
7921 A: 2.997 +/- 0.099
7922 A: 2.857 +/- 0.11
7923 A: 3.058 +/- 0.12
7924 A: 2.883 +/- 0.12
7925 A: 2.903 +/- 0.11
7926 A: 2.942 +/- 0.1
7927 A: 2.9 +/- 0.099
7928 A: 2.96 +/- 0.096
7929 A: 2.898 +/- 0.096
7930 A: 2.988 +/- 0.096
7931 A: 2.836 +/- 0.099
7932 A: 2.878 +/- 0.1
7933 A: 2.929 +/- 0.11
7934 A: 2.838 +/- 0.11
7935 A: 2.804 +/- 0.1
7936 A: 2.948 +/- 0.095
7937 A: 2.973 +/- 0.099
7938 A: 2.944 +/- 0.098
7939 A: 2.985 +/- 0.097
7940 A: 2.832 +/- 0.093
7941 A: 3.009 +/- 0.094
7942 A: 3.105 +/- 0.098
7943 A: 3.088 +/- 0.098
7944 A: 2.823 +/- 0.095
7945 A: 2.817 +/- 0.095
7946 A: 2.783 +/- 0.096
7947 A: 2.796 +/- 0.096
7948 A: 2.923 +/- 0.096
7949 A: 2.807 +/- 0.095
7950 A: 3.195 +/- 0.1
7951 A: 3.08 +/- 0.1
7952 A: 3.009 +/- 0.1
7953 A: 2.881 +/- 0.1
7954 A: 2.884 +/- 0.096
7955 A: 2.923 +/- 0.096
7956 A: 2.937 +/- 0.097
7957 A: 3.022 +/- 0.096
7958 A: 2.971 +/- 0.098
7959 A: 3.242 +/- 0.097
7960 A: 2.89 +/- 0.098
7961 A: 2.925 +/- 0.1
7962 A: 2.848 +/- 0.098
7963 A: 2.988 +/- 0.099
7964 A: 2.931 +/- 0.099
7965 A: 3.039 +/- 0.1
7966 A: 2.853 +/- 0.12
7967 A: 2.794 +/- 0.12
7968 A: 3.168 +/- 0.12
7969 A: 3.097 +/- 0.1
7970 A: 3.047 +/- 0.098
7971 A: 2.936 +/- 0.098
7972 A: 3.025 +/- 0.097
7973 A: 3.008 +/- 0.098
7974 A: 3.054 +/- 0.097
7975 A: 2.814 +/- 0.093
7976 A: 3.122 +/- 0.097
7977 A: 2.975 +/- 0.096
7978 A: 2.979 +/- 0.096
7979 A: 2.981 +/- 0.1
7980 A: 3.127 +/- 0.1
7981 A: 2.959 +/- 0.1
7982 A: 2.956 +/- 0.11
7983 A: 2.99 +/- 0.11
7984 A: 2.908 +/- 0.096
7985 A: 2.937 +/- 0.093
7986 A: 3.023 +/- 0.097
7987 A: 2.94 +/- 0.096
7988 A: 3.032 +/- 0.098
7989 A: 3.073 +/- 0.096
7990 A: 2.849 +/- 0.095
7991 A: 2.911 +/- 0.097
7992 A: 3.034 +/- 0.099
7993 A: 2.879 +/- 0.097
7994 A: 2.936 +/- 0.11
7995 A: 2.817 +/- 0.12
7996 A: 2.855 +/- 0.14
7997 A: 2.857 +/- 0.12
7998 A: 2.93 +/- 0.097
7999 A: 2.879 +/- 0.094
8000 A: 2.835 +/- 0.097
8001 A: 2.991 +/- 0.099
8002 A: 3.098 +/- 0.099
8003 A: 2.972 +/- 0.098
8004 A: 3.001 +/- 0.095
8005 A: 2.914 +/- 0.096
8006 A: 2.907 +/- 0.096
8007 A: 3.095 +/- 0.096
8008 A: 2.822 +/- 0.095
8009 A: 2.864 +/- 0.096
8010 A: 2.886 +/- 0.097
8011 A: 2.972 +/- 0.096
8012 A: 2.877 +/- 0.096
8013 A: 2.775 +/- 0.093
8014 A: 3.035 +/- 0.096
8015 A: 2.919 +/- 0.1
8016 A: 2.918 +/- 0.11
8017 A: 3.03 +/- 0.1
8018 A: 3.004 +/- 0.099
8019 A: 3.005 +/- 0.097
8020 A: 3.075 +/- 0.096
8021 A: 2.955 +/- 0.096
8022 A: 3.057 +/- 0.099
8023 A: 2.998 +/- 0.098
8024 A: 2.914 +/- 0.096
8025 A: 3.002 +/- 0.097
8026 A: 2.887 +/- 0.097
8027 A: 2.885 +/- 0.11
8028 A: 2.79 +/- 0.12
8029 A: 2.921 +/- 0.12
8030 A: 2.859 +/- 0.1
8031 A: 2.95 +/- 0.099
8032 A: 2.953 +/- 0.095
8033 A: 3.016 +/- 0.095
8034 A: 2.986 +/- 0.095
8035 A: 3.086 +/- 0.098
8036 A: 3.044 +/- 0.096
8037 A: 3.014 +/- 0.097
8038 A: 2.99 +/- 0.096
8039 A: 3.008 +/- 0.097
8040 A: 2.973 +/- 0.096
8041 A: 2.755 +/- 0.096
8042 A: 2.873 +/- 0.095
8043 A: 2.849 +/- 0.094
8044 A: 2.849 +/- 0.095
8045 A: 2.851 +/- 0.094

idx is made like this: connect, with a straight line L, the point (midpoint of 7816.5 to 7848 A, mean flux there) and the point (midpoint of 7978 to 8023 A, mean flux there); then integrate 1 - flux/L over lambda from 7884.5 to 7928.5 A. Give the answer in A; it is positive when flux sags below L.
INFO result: 0.39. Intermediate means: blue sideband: 3.08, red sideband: 2.95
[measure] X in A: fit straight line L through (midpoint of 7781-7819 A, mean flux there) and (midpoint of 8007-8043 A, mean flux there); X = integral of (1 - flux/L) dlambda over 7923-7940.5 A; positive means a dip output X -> 0.4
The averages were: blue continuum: 3.03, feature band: 2.91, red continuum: 2.95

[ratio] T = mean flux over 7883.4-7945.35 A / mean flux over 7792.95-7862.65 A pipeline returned 1.0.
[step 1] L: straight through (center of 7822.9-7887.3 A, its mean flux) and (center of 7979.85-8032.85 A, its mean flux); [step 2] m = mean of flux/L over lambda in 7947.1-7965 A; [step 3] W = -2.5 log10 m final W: 0.01 mag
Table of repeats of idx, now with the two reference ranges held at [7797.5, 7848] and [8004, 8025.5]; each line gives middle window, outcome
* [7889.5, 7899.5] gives 0.2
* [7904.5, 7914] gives 0.0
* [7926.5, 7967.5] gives 0.8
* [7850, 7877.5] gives -0.2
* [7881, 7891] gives 0.0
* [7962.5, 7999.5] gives 0.1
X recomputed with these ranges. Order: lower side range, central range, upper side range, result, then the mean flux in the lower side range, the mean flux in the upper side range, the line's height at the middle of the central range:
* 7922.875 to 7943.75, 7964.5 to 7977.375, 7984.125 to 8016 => -0.3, 2.93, 2.93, 2.93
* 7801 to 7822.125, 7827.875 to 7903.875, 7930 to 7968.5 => -1.6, 3.03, 2.94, 2.99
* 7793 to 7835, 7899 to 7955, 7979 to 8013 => 0.4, 3.05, 2.94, 2.98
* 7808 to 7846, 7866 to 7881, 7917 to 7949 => -0.2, 3.06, 2.92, 3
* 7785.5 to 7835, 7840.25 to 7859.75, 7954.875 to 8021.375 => -0.2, 3.05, 2.96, 3.03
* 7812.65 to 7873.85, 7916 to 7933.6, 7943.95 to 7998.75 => 0.3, 3.07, 2.96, 3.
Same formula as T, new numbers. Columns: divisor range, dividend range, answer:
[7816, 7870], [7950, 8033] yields 0.96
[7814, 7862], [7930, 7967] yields 0.96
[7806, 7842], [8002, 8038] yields 0.97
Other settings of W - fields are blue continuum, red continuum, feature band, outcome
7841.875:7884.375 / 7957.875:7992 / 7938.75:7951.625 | 0.02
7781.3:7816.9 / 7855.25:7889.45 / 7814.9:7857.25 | 0.00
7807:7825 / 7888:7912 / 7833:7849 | -0.02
